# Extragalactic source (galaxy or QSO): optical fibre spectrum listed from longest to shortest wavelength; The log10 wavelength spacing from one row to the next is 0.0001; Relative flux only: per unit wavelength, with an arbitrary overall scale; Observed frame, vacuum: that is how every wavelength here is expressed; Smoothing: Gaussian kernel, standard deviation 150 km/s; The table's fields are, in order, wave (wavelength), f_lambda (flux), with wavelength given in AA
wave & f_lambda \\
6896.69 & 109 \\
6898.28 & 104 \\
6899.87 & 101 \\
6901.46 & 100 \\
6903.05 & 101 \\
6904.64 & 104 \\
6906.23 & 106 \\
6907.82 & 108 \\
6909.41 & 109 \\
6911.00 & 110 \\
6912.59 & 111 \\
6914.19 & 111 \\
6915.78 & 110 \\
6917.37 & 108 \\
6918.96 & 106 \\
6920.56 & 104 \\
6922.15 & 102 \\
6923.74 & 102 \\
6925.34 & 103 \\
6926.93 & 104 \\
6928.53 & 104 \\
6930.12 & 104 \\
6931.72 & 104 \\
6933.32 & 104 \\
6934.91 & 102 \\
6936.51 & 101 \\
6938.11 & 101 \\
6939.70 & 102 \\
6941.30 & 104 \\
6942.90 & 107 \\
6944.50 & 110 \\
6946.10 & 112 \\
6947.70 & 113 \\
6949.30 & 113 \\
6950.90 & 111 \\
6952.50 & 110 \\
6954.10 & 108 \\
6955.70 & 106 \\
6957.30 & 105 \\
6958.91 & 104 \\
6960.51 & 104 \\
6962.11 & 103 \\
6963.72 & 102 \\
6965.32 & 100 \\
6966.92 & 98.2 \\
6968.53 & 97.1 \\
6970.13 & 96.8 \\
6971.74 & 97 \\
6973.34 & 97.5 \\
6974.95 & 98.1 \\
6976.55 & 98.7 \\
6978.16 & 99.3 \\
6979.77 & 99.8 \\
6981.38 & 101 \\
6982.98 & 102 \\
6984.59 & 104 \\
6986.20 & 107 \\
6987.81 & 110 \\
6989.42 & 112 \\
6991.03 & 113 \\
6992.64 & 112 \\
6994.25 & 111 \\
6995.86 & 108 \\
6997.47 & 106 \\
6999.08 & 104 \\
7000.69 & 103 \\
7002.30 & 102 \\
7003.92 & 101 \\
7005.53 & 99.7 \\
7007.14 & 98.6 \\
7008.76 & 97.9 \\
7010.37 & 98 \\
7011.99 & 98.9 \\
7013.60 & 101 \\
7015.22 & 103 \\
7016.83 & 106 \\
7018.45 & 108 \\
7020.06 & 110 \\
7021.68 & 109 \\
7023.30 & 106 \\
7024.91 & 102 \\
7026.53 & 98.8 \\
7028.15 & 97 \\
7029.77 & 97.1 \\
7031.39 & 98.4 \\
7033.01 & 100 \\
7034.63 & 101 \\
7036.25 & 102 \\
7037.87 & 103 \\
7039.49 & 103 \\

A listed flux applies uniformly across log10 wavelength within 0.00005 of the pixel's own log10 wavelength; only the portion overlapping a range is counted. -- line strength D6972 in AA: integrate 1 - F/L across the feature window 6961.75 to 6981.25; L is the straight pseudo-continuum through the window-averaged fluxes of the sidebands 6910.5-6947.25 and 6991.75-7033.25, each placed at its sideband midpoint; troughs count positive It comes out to 0.99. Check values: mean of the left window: 106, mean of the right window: 103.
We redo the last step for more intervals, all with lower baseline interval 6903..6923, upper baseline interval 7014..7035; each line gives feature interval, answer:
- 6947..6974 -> 0.37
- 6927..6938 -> 0.34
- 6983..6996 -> -0.64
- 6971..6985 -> 0.67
